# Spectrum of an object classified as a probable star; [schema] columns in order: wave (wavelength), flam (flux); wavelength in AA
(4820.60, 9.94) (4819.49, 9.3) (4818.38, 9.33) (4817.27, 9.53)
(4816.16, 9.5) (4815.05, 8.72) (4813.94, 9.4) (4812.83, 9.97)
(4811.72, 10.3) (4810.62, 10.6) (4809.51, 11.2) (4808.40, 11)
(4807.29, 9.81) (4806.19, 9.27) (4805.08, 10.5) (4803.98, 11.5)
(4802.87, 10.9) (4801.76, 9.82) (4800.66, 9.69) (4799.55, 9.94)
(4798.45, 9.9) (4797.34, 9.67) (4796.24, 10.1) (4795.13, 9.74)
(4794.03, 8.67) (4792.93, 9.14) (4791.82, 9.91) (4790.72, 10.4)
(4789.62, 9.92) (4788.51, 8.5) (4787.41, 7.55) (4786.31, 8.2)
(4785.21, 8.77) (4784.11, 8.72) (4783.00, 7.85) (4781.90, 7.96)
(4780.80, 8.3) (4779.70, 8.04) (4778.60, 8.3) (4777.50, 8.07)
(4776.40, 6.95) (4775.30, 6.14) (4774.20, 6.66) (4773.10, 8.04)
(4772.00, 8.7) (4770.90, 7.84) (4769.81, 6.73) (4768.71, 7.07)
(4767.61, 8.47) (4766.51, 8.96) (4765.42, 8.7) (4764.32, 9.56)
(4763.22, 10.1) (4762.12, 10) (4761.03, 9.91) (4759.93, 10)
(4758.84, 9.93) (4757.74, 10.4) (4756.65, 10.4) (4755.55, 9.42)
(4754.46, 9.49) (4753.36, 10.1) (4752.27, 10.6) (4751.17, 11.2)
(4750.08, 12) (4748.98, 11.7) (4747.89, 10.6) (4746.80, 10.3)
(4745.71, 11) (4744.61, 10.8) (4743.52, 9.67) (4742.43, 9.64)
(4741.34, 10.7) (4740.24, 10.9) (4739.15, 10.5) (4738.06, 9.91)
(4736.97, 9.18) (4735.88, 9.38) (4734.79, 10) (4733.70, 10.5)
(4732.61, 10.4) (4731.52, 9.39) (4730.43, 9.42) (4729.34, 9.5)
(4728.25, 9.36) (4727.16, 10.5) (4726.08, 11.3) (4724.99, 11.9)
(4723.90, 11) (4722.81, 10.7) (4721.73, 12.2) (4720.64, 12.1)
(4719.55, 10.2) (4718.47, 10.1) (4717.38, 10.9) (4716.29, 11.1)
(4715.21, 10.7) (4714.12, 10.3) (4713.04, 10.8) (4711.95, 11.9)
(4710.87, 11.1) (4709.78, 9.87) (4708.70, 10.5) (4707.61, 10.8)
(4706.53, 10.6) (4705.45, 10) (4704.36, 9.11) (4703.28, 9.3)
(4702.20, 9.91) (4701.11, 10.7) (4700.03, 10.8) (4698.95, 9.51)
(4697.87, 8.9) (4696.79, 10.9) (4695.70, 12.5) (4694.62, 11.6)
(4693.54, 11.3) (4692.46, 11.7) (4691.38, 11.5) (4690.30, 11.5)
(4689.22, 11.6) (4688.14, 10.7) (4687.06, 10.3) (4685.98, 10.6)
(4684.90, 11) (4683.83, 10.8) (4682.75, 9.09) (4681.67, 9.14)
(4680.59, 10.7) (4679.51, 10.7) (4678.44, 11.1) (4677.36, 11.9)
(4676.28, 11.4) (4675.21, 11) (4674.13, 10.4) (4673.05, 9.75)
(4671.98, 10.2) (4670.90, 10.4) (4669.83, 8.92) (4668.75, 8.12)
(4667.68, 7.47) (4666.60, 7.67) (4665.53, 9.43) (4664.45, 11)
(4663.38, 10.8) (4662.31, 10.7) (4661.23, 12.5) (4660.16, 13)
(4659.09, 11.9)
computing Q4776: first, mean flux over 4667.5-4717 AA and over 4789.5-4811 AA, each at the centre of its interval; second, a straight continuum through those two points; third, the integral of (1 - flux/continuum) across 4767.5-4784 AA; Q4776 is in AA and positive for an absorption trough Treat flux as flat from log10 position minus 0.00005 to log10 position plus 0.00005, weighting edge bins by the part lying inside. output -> 4.05 AA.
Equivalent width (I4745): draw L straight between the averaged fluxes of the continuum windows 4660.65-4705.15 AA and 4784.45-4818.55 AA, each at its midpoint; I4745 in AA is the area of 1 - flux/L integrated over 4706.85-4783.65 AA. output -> 1.92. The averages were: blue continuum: 10.4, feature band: 9.81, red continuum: 9.72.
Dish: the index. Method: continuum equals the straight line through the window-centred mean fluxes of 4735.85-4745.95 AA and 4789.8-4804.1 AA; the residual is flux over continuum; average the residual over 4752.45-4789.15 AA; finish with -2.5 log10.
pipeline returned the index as 0.16 mag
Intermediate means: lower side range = 10.2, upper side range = 9.9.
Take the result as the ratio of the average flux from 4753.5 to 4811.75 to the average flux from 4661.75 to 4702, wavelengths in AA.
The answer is 0.88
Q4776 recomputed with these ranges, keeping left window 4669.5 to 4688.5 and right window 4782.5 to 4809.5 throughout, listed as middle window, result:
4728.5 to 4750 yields -0.42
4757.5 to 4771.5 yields 1.16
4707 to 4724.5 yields -1.20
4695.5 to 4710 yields 0.13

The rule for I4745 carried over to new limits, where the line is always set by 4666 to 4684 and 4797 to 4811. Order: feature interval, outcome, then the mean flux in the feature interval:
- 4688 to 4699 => -1.3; 11.1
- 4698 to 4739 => -1.4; 10.4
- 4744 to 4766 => -0.3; 10.3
